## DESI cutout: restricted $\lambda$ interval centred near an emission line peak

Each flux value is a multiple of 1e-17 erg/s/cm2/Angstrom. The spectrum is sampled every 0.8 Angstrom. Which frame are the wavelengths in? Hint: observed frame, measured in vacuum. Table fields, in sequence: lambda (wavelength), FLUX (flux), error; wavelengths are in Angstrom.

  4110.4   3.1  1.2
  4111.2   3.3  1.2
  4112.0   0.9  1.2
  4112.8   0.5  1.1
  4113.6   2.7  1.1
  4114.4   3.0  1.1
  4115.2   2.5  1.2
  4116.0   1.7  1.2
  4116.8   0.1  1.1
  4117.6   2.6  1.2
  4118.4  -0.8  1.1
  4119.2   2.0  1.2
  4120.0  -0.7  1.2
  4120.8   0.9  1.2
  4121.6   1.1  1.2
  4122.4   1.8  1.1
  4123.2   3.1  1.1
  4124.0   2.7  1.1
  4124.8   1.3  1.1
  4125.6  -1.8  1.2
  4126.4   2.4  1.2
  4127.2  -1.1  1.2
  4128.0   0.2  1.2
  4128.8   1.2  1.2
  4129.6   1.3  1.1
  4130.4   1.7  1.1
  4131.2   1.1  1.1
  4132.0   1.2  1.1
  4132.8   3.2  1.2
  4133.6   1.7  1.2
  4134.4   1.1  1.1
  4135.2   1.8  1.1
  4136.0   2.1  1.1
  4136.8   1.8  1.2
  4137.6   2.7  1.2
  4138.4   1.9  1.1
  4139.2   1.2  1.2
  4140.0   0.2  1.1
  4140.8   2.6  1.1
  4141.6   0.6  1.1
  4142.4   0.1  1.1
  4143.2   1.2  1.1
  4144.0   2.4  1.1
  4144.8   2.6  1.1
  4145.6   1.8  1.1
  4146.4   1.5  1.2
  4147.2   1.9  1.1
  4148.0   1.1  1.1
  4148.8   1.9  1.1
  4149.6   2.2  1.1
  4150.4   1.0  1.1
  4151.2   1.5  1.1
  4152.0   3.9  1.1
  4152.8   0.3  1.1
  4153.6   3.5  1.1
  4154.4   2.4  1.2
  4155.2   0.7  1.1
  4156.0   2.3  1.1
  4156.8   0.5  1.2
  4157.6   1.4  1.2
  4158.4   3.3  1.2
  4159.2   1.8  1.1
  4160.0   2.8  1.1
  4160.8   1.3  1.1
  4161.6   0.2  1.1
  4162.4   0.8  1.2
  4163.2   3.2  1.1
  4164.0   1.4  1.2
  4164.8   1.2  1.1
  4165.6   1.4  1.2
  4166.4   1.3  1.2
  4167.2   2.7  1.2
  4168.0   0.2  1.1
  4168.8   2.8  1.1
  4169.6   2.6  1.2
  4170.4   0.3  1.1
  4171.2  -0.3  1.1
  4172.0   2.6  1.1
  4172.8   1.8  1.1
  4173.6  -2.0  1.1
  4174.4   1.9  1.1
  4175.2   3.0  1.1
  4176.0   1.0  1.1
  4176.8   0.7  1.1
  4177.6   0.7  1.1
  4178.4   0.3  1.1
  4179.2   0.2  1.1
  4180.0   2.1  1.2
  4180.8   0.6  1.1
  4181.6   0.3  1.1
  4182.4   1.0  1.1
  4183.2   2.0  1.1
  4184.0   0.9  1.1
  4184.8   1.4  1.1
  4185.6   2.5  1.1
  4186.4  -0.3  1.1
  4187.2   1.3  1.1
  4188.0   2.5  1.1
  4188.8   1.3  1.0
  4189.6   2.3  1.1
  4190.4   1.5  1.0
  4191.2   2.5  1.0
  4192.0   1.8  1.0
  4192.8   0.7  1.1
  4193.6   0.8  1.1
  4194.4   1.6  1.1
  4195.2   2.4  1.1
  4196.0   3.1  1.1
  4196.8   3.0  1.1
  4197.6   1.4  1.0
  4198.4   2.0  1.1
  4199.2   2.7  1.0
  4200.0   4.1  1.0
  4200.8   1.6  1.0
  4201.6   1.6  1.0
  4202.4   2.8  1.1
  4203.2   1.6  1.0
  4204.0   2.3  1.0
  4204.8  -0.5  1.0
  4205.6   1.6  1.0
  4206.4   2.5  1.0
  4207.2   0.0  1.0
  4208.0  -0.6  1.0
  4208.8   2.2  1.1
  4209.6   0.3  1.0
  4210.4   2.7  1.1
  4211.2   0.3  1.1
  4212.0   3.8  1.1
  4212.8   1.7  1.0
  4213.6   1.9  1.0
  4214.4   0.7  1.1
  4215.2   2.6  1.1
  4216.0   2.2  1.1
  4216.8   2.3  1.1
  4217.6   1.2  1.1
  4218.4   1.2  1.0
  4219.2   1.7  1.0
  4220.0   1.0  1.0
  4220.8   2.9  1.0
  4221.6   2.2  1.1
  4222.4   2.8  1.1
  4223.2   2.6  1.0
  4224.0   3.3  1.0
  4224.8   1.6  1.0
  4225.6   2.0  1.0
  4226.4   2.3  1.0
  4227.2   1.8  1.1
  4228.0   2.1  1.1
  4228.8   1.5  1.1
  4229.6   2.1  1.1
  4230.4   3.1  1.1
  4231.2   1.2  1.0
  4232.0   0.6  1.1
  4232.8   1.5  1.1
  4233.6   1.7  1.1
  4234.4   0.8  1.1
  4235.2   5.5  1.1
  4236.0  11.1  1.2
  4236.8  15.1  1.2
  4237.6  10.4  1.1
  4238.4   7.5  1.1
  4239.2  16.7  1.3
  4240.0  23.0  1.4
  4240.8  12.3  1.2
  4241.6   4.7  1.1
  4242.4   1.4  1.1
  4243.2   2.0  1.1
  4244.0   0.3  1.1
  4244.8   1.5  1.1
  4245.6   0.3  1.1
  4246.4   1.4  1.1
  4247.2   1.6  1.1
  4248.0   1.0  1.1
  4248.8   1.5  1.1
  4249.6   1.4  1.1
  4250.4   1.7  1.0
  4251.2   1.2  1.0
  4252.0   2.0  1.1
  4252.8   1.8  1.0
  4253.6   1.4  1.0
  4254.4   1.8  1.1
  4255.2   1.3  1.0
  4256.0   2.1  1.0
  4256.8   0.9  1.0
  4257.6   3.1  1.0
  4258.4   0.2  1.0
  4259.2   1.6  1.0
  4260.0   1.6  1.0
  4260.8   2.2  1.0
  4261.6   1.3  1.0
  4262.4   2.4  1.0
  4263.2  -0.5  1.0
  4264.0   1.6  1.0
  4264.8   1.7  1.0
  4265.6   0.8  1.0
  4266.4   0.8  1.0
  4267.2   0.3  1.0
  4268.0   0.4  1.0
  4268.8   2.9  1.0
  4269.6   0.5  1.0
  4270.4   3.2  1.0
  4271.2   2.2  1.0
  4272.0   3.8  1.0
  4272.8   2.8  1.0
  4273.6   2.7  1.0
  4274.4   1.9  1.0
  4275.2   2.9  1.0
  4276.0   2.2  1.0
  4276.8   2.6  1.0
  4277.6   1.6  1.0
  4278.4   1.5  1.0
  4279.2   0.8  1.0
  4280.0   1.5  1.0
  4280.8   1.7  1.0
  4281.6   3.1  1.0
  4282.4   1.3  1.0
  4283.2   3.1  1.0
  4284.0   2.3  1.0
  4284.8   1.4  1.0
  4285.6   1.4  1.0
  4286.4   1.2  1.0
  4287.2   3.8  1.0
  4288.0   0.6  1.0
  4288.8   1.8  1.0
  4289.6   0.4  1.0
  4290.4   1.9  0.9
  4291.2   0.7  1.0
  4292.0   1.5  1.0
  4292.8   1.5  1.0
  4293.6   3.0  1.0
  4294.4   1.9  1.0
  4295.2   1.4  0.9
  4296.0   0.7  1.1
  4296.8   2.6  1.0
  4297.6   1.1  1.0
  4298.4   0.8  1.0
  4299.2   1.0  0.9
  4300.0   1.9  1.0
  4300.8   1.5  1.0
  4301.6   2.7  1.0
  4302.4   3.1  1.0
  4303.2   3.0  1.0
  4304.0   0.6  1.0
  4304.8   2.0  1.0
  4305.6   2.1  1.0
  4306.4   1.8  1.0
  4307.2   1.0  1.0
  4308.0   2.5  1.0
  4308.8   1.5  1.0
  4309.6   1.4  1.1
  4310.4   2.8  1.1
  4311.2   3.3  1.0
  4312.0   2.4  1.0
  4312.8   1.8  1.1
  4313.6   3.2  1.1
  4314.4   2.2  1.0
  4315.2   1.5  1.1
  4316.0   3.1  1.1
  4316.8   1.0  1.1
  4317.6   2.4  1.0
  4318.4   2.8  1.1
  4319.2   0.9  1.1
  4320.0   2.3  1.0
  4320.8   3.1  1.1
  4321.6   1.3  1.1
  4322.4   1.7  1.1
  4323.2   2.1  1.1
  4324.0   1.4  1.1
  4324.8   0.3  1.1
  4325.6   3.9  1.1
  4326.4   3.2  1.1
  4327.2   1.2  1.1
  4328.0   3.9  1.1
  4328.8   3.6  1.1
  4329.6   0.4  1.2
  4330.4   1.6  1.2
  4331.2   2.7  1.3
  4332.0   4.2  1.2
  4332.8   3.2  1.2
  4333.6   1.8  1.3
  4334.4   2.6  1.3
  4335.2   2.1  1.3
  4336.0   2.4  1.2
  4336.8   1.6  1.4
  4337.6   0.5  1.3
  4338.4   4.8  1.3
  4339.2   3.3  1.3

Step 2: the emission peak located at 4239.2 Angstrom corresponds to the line [O II] 3727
